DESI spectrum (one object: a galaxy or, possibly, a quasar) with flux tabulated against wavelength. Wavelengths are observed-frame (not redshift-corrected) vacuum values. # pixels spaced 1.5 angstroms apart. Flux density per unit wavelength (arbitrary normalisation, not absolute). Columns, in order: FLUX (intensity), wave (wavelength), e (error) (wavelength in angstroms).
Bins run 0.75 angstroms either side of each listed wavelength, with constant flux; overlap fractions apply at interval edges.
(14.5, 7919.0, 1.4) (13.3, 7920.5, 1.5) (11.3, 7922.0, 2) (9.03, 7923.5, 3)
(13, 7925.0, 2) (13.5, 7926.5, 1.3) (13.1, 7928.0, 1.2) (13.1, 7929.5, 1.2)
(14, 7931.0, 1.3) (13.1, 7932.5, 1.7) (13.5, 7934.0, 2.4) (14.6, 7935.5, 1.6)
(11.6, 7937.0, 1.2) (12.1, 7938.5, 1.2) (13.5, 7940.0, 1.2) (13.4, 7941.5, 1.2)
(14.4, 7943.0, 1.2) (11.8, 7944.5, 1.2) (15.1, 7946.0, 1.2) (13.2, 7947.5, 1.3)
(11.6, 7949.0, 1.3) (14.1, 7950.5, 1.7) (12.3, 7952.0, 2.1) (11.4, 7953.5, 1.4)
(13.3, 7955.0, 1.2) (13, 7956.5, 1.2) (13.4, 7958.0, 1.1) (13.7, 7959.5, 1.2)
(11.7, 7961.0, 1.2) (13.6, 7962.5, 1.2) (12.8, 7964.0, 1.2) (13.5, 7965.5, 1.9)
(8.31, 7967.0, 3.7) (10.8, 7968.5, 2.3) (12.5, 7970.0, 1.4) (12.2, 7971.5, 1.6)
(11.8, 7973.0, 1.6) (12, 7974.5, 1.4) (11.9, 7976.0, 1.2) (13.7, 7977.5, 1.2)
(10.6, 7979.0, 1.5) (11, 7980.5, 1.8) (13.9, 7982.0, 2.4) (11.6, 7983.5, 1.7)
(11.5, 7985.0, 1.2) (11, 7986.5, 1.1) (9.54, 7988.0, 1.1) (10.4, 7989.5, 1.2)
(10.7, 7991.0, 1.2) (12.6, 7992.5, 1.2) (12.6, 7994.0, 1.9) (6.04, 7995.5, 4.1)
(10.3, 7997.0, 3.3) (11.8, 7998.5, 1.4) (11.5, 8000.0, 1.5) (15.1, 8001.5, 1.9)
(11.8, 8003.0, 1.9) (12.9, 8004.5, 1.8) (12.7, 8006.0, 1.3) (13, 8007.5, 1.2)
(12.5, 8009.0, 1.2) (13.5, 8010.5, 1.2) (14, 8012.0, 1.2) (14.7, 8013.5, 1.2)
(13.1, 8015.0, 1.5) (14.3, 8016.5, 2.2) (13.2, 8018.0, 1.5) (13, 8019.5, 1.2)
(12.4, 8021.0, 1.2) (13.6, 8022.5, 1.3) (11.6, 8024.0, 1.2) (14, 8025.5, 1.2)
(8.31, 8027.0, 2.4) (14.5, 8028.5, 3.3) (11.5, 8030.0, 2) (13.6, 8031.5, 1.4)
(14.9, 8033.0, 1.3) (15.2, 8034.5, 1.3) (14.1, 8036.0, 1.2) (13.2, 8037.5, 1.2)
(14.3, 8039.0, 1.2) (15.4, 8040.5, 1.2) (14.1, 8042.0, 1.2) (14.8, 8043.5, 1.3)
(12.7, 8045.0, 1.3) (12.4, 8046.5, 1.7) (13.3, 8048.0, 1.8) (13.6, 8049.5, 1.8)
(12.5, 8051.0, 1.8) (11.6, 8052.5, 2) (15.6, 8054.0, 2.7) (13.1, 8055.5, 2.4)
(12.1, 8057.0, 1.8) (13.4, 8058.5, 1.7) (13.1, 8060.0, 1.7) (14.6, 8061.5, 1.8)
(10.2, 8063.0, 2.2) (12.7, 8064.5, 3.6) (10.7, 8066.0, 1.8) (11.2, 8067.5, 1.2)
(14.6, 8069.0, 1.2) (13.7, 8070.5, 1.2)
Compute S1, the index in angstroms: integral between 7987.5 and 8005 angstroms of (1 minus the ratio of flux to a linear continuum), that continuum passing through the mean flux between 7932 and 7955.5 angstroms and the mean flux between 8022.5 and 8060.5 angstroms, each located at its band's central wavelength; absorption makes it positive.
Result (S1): 2.6 angstroms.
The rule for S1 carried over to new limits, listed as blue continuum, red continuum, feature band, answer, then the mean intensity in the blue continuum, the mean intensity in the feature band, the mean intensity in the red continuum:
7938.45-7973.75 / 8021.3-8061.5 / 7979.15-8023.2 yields 2.81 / 12.7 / 12.2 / 13.3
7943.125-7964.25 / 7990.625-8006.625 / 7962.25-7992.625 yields 1.53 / 13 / 11.7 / 11.7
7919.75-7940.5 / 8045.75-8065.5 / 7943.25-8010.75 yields 3.75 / 12.8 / 12.1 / 12.9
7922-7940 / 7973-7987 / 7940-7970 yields -0.90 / 12.8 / 12.7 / 11.9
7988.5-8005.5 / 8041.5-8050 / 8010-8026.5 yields -1.37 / 11.4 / 13.3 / 13.5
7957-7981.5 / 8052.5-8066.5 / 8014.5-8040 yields -1.39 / 12.1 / 13.2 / 12.8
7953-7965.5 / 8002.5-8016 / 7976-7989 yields 1.44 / 12.9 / 11.6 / 13.2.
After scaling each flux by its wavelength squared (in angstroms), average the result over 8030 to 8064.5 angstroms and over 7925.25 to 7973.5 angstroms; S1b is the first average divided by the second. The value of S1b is 1.1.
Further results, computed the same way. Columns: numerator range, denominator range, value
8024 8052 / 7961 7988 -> 1.15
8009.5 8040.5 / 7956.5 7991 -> 1.14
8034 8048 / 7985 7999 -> 1.34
